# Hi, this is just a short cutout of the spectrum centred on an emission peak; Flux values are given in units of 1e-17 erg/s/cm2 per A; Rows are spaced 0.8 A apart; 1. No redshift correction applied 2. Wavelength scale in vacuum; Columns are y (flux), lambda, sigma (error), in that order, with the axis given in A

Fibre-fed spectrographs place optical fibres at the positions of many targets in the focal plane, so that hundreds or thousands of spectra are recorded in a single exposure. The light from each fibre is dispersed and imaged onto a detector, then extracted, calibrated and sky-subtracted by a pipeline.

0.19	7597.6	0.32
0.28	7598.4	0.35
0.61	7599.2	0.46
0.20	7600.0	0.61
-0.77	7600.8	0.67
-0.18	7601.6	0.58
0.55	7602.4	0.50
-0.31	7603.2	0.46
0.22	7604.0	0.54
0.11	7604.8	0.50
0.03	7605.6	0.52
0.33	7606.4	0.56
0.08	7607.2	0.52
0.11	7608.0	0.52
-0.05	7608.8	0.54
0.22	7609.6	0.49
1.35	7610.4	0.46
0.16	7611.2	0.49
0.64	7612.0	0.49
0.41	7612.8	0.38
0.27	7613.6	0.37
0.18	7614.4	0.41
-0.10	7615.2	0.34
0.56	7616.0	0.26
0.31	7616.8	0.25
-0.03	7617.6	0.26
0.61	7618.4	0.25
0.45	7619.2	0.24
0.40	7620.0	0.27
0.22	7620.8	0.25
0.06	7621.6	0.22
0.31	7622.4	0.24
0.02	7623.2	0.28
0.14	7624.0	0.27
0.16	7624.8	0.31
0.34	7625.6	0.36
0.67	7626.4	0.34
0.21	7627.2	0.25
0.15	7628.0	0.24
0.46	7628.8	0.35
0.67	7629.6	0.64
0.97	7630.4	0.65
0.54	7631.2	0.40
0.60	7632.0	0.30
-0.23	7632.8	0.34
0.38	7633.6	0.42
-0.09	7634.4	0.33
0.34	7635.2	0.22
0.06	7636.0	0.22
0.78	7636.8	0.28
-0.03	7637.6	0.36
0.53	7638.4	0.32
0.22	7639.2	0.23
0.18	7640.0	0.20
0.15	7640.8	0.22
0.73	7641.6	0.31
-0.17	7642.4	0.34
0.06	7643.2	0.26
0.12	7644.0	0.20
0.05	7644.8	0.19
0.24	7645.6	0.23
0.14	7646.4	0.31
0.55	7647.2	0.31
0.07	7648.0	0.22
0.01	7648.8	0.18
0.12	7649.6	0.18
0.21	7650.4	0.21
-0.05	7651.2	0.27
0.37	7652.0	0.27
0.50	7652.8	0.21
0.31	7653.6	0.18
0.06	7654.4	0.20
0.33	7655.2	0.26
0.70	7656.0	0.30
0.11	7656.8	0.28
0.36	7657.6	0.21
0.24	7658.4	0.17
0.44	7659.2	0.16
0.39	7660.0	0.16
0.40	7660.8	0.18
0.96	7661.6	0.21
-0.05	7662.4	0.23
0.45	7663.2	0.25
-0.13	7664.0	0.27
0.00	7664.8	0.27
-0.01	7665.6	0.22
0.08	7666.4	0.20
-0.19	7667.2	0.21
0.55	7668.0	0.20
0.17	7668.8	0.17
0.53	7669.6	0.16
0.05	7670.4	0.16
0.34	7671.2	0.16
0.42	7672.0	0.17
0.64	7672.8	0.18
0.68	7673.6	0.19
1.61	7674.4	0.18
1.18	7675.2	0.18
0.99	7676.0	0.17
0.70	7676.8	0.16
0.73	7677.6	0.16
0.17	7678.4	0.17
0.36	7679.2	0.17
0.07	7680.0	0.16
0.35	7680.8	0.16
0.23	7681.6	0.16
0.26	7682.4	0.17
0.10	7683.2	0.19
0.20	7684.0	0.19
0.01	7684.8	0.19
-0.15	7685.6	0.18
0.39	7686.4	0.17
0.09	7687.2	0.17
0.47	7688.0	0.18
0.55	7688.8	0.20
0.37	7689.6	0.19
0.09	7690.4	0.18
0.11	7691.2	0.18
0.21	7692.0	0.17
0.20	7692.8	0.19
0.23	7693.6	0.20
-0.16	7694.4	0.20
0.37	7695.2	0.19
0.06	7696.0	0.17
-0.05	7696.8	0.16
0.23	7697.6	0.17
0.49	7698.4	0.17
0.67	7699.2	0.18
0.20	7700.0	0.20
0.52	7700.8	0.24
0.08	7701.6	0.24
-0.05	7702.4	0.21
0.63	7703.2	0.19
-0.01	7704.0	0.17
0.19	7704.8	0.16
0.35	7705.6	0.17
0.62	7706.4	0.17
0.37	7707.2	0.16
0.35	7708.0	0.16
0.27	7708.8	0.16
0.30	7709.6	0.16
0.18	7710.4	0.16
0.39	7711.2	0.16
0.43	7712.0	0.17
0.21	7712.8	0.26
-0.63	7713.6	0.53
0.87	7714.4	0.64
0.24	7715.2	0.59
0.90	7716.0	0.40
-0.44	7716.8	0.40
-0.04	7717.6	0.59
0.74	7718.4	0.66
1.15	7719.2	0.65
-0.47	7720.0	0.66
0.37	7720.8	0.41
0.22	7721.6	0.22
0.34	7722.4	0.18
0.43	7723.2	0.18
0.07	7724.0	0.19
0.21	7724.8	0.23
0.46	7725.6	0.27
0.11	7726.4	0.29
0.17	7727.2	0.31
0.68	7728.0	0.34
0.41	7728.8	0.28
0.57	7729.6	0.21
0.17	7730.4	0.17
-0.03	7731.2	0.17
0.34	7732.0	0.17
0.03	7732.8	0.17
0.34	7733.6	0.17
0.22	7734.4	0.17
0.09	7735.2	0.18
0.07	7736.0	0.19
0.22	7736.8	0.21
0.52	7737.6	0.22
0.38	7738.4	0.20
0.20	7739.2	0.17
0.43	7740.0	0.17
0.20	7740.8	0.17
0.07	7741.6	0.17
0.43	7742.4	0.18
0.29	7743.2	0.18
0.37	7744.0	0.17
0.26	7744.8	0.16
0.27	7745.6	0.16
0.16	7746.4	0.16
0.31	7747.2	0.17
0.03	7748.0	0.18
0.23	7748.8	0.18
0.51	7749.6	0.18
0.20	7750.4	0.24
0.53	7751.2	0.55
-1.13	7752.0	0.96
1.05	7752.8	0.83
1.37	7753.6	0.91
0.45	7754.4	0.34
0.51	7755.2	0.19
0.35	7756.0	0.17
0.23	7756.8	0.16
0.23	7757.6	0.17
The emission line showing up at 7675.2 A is H-gamma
